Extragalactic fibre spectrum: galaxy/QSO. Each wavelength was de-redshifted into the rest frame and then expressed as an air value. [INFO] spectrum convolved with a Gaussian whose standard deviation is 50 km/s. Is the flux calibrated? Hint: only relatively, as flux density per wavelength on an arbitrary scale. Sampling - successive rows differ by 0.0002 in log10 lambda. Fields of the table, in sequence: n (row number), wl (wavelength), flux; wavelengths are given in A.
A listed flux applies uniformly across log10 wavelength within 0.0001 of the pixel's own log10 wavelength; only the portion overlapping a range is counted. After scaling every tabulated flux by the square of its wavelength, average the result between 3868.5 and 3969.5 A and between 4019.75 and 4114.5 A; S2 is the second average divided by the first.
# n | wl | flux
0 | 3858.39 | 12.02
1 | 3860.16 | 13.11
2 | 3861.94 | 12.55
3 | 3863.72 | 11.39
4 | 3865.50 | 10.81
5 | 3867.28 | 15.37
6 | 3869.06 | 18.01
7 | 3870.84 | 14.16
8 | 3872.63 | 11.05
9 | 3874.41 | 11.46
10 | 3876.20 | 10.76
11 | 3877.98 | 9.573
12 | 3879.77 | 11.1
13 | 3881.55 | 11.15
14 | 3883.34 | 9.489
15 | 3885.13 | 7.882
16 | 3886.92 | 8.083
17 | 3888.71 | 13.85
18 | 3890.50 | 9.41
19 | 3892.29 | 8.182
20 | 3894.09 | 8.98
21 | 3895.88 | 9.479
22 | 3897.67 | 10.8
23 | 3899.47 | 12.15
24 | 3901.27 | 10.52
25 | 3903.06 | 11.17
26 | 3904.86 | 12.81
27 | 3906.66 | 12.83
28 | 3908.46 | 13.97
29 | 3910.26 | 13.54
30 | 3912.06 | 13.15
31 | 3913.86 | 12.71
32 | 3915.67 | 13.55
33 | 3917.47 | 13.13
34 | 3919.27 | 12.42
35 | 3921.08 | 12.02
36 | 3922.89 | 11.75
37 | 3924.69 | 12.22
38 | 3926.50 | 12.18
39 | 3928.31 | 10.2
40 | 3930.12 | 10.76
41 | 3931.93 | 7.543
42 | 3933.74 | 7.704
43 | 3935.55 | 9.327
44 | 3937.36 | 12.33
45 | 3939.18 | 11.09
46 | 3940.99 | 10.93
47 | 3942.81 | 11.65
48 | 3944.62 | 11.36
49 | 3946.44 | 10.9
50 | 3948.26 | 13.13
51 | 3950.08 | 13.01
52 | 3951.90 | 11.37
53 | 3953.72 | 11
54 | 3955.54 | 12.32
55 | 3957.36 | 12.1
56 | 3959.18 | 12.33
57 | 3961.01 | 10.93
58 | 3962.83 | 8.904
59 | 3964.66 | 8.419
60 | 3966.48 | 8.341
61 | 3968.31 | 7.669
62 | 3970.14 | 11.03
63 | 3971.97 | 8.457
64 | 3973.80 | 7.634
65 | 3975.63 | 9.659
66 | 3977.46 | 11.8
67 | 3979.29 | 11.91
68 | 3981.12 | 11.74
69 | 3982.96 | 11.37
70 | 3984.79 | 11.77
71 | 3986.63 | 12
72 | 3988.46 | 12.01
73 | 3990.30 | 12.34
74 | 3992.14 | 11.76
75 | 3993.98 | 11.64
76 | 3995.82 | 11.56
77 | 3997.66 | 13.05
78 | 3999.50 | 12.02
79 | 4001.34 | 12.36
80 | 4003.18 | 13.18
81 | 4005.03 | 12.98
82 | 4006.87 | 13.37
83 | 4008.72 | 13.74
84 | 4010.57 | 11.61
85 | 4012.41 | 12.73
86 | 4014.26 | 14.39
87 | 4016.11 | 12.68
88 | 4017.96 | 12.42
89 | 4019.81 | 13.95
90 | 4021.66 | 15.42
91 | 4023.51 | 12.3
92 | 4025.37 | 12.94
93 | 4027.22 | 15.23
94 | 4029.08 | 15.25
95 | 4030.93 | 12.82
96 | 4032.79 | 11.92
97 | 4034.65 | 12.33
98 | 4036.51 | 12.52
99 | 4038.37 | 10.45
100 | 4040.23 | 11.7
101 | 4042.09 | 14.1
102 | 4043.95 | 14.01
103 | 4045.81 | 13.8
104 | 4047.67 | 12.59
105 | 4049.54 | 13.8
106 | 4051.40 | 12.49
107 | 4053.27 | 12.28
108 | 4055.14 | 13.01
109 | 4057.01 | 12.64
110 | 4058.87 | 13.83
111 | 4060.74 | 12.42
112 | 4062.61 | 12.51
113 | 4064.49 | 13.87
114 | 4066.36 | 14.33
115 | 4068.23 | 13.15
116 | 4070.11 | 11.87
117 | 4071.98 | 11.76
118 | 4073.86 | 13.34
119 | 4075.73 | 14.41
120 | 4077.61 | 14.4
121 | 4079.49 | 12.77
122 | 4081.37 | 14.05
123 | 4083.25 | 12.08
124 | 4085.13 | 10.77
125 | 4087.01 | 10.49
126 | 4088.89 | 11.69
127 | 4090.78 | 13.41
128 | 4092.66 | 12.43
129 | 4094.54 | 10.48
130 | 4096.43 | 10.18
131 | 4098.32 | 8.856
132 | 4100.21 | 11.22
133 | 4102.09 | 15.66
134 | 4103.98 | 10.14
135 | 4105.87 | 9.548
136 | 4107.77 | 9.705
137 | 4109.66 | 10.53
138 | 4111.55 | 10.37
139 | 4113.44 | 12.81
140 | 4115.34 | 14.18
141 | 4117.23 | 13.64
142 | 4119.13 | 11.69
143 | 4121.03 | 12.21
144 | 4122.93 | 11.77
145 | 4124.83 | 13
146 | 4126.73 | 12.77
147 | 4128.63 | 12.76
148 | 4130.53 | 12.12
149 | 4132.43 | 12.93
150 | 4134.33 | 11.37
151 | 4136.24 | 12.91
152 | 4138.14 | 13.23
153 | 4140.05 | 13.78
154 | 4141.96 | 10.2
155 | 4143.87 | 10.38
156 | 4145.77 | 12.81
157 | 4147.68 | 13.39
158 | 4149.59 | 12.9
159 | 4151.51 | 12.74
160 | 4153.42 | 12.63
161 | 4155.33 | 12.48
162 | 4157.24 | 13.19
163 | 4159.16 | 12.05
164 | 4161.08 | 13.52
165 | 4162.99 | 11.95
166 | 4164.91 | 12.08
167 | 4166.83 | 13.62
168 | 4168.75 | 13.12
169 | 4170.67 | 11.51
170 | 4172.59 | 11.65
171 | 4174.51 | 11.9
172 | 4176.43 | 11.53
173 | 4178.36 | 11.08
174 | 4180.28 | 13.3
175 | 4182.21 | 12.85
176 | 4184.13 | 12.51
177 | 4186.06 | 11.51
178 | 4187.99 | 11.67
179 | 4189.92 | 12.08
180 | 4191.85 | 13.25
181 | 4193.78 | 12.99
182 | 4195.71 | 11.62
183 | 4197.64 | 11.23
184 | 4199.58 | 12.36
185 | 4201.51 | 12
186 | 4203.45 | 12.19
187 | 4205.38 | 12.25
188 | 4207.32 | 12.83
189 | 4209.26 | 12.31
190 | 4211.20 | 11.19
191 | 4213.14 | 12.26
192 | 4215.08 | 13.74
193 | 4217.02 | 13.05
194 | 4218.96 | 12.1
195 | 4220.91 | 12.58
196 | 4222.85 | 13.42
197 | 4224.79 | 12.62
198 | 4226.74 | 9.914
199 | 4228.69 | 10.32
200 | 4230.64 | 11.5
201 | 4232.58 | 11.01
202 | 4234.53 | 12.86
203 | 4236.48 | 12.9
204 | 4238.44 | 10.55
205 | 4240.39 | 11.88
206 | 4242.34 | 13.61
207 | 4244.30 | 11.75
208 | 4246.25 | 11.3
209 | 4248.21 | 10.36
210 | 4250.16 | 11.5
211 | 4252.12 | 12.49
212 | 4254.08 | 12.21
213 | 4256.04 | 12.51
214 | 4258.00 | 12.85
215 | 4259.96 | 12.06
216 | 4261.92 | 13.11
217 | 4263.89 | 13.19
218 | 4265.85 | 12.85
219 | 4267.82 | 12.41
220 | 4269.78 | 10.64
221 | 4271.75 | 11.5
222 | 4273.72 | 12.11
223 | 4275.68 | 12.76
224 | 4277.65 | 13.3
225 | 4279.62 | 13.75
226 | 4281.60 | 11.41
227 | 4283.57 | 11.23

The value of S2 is 1.2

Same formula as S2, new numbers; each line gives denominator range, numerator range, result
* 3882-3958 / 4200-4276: 1.26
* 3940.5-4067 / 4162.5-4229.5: 1.10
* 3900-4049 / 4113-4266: 1.15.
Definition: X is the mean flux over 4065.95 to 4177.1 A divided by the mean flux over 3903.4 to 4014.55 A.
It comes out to 1.06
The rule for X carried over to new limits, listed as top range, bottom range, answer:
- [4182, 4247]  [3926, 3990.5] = 1.13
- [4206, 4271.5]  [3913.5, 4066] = 1.01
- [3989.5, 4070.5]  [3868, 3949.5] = 1.14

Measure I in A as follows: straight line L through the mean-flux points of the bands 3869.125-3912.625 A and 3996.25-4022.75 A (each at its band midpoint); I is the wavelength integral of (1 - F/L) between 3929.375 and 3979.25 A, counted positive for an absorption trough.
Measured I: 7.1 A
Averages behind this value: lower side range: 11.2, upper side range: 13.1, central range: 10.5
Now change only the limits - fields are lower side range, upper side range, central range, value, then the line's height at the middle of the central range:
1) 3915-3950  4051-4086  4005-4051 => -2.6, 12.5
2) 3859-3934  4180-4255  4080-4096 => 0.0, 11.9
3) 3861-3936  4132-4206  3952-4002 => 3.1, 11.7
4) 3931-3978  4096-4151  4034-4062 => -3.8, 11.3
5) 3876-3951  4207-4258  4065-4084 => -2.7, 11.6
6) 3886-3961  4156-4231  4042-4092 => -4.6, 11.8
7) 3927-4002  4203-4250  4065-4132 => -3.9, 11.5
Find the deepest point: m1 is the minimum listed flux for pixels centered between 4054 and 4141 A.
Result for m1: 8.856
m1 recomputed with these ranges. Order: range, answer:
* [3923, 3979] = 7.543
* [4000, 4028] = 11.61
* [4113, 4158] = 10.2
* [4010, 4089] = 10.45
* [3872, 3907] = 7.882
